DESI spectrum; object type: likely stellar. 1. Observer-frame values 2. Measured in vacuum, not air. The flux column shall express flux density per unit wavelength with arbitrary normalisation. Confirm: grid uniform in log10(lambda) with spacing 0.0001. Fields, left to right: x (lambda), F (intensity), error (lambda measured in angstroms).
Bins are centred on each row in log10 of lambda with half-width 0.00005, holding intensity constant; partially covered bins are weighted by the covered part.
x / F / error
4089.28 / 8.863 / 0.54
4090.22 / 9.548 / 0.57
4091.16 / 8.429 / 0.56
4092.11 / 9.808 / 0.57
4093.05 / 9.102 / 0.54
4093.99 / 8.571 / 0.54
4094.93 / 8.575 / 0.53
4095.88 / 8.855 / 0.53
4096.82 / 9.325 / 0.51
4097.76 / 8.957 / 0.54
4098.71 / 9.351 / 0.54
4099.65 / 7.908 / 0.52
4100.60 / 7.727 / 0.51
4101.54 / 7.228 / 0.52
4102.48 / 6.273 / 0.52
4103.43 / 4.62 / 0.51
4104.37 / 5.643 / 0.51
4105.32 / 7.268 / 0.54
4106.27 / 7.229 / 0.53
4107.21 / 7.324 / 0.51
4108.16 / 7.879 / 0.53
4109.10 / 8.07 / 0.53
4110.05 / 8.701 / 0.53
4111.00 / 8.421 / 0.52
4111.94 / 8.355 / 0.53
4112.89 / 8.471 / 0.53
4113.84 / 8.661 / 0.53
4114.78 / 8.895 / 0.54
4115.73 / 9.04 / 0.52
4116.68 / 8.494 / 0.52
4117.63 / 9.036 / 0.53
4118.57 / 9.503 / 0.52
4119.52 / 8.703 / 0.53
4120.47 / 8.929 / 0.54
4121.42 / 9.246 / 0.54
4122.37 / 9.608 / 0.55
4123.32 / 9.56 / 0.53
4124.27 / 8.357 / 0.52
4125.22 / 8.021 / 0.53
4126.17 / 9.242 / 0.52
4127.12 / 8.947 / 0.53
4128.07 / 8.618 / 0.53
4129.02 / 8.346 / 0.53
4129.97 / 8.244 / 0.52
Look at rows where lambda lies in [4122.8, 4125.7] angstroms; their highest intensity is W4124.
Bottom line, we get 9.56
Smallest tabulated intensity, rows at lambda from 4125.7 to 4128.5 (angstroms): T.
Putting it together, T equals 8.618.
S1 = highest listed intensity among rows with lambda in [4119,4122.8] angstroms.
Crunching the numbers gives 9.608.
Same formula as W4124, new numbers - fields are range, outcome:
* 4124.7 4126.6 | 9.242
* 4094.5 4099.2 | 9.351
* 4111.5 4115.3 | 8.895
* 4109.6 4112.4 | 8.701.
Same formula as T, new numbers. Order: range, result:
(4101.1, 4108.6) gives 4.62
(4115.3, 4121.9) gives 8.494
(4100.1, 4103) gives 6.273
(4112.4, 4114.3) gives 8.471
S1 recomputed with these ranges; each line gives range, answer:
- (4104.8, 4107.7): 7.324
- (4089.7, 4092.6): 9.808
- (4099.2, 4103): 7.908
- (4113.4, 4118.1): 9.04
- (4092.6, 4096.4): 9.102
